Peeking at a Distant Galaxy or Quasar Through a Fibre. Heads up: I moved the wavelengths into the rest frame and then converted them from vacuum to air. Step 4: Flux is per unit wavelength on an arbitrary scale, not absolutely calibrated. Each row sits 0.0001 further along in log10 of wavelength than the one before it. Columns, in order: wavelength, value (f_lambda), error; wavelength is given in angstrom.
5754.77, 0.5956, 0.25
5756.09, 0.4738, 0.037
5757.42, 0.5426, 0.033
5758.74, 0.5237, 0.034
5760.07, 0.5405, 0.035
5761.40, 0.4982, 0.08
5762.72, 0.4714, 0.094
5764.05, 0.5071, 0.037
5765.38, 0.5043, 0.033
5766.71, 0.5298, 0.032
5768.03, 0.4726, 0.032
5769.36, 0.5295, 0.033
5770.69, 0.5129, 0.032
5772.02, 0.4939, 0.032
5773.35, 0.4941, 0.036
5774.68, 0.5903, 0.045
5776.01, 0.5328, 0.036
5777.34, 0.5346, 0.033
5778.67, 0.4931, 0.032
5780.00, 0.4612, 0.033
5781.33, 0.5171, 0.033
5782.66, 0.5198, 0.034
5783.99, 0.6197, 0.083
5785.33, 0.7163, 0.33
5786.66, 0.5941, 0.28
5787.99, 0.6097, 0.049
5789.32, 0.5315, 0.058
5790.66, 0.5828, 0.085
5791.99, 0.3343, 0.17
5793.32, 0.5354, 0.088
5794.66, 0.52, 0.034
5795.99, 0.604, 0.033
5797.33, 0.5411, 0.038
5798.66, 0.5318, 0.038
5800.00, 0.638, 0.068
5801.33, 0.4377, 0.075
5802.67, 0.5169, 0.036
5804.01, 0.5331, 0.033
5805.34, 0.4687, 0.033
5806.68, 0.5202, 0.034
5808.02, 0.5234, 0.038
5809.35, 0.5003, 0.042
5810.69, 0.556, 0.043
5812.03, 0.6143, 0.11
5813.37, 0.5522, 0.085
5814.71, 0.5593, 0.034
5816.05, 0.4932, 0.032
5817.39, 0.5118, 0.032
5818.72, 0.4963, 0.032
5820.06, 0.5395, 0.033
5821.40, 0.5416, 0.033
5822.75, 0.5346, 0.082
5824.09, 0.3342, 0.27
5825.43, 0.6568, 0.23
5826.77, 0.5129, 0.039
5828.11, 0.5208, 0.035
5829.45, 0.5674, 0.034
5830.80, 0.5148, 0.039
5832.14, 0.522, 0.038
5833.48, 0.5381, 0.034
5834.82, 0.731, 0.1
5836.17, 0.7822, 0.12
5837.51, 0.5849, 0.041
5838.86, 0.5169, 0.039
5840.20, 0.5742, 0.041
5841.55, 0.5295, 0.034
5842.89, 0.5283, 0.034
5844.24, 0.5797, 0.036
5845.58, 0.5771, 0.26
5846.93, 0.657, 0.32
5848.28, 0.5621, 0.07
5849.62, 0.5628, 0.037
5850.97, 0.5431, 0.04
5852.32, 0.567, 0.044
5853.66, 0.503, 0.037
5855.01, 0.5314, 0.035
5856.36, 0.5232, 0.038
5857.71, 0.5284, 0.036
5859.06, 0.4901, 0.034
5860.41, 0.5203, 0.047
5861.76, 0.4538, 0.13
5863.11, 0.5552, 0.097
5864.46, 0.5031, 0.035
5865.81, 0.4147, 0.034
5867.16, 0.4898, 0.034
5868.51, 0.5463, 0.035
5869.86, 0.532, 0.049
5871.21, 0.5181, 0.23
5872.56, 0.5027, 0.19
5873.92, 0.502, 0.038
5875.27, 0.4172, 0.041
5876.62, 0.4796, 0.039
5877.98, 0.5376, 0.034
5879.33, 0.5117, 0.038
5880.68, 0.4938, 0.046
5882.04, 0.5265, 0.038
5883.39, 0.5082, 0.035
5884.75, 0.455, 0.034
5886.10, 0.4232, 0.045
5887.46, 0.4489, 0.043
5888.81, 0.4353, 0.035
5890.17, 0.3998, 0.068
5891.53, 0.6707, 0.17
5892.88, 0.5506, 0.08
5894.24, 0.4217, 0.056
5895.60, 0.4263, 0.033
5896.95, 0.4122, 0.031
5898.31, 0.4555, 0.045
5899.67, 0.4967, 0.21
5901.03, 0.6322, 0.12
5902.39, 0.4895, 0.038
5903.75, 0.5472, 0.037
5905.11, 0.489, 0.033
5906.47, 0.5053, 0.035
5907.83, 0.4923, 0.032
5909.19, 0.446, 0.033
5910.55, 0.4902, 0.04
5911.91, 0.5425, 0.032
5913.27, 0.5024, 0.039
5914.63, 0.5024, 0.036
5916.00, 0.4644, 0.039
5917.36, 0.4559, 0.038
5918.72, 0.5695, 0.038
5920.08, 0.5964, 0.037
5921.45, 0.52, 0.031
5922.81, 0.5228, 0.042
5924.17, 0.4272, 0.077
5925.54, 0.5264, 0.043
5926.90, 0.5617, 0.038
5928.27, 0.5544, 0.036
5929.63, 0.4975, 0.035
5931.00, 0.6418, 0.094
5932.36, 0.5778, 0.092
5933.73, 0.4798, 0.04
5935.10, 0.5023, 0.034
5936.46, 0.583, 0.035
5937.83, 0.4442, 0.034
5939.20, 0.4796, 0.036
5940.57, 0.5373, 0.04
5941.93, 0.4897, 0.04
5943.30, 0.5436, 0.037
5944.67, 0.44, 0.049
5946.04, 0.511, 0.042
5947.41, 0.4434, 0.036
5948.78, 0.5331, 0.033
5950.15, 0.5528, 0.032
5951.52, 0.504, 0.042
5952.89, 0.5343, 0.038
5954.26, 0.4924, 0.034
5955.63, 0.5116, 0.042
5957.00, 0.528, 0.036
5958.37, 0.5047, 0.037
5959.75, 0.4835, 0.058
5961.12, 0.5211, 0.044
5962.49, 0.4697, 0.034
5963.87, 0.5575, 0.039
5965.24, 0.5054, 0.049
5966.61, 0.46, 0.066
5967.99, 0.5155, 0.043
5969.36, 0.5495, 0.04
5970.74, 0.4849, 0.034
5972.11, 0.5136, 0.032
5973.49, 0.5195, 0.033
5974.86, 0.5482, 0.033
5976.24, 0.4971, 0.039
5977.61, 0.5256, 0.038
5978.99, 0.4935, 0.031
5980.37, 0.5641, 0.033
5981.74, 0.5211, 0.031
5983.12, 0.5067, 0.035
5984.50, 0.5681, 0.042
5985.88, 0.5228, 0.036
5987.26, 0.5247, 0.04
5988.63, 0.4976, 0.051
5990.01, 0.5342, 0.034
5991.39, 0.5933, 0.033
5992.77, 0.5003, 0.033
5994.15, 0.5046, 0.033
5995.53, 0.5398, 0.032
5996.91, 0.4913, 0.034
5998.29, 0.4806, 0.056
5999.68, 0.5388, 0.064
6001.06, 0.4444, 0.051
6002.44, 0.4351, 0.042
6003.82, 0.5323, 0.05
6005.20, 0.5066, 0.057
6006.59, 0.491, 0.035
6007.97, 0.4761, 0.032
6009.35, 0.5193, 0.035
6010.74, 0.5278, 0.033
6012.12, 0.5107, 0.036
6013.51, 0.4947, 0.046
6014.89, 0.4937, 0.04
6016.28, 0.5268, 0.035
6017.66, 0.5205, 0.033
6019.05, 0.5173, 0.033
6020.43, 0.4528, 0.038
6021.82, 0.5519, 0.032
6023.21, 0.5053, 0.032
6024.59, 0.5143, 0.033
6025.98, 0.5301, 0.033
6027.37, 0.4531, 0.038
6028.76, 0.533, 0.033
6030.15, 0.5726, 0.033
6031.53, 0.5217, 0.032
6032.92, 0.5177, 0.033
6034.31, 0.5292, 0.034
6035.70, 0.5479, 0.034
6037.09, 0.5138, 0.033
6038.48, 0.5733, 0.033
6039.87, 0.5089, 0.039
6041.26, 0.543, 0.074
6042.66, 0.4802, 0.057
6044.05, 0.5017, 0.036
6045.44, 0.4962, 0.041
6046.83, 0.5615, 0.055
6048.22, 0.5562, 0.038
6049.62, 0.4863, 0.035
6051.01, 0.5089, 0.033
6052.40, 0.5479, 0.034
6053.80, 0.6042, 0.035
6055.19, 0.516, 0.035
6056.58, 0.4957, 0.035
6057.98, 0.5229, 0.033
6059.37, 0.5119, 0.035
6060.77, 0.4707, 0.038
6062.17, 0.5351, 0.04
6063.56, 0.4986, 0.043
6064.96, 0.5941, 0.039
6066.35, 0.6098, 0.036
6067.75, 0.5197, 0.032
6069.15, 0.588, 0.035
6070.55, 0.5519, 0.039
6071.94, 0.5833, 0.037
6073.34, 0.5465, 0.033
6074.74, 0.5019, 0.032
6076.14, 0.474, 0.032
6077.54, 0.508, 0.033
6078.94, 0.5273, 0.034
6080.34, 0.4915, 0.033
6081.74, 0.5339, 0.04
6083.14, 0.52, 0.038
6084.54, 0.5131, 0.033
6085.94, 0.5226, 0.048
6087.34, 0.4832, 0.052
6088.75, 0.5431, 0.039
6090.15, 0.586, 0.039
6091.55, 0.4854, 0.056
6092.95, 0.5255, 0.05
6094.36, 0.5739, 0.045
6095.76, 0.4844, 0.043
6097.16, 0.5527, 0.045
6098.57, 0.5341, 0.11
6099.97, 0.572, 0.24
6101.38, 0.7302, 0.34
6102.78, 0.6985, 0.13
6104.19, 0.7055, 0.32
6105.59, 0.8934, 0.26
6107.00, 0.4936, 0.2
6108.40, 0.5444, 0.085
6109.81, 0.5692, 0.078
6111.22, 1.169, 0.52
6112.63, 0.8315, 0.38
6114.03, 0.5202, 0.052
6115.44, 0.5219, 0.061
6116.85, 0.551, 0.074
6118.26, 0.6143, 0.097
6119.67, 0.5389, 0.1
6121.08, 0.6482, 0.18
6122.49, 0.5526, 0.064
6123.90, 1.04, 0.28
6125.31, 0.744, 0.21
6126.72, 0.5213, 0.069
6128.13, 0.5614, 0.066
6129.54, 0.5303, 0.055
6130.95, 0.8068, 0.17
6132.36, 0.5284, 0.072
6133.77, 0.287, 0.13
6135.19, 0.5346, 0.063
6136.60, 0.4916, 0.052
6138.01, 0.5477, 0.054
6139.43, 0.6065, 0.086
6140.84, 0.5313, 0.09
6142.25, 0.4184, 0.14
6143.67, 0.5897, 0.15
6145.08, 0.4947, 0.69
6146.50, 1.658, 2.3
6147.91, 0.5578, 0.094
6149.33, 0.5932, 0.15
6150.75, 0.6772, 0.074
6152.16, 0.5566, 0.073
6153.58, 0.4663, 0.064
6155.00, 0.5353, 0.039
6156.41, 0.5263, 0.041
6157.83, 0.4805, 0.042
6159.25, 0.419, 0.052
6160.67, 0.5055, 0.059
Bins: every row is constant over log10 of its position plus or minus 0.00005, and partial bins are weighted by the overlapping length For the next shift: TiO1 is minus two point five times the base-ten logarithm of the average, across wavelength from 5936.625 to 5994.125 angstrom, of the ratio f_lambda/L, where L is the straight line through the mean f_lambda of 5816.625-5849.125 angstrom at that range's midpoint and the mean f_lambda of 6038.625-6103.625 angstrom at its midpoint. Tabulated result 0.07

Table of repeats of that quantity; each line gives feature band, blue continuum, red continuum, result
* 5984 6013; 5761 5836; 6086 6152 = 0.15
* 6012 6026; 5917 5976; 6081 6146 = 0.08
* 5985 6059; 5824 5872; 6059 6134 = 0.12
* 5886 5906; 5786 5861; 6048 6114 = 0.13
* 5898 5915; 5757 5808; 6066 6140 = 0.09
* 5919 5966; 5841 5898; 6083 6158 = 0.04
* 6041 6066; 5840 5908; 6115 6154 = 0.11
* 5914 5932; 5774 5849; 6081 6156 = 0.09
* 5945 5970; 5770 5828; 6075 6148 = 0.12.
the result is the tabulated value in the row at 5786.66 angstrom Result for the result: 0.5941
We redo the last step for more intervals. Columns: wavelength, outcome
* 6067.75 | 0.5197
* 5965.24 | 0.5054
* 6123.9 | 1.04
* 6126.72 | 0.5213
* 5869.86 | 0.532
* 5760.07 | 0.5405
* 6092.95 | 0.5255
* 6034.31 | 0.5292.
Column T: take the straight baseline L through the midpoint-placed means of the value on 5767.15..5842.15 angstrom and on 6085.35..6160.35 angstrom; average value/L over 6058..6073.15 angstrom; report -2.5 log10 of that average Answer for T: 0.094 mag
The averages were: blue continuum 0.541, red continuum 0.606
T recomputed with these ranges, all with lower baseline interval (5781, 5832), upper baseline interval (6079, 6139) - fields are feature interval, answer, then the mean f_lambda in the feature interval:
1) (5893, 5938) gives 0.10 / 0.51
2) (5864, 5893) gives 0.12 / 0.493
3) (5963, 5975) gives 0.11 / 0.515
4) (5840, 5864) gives 0.01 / 0.543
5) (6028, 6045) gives 0.11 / 0.528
